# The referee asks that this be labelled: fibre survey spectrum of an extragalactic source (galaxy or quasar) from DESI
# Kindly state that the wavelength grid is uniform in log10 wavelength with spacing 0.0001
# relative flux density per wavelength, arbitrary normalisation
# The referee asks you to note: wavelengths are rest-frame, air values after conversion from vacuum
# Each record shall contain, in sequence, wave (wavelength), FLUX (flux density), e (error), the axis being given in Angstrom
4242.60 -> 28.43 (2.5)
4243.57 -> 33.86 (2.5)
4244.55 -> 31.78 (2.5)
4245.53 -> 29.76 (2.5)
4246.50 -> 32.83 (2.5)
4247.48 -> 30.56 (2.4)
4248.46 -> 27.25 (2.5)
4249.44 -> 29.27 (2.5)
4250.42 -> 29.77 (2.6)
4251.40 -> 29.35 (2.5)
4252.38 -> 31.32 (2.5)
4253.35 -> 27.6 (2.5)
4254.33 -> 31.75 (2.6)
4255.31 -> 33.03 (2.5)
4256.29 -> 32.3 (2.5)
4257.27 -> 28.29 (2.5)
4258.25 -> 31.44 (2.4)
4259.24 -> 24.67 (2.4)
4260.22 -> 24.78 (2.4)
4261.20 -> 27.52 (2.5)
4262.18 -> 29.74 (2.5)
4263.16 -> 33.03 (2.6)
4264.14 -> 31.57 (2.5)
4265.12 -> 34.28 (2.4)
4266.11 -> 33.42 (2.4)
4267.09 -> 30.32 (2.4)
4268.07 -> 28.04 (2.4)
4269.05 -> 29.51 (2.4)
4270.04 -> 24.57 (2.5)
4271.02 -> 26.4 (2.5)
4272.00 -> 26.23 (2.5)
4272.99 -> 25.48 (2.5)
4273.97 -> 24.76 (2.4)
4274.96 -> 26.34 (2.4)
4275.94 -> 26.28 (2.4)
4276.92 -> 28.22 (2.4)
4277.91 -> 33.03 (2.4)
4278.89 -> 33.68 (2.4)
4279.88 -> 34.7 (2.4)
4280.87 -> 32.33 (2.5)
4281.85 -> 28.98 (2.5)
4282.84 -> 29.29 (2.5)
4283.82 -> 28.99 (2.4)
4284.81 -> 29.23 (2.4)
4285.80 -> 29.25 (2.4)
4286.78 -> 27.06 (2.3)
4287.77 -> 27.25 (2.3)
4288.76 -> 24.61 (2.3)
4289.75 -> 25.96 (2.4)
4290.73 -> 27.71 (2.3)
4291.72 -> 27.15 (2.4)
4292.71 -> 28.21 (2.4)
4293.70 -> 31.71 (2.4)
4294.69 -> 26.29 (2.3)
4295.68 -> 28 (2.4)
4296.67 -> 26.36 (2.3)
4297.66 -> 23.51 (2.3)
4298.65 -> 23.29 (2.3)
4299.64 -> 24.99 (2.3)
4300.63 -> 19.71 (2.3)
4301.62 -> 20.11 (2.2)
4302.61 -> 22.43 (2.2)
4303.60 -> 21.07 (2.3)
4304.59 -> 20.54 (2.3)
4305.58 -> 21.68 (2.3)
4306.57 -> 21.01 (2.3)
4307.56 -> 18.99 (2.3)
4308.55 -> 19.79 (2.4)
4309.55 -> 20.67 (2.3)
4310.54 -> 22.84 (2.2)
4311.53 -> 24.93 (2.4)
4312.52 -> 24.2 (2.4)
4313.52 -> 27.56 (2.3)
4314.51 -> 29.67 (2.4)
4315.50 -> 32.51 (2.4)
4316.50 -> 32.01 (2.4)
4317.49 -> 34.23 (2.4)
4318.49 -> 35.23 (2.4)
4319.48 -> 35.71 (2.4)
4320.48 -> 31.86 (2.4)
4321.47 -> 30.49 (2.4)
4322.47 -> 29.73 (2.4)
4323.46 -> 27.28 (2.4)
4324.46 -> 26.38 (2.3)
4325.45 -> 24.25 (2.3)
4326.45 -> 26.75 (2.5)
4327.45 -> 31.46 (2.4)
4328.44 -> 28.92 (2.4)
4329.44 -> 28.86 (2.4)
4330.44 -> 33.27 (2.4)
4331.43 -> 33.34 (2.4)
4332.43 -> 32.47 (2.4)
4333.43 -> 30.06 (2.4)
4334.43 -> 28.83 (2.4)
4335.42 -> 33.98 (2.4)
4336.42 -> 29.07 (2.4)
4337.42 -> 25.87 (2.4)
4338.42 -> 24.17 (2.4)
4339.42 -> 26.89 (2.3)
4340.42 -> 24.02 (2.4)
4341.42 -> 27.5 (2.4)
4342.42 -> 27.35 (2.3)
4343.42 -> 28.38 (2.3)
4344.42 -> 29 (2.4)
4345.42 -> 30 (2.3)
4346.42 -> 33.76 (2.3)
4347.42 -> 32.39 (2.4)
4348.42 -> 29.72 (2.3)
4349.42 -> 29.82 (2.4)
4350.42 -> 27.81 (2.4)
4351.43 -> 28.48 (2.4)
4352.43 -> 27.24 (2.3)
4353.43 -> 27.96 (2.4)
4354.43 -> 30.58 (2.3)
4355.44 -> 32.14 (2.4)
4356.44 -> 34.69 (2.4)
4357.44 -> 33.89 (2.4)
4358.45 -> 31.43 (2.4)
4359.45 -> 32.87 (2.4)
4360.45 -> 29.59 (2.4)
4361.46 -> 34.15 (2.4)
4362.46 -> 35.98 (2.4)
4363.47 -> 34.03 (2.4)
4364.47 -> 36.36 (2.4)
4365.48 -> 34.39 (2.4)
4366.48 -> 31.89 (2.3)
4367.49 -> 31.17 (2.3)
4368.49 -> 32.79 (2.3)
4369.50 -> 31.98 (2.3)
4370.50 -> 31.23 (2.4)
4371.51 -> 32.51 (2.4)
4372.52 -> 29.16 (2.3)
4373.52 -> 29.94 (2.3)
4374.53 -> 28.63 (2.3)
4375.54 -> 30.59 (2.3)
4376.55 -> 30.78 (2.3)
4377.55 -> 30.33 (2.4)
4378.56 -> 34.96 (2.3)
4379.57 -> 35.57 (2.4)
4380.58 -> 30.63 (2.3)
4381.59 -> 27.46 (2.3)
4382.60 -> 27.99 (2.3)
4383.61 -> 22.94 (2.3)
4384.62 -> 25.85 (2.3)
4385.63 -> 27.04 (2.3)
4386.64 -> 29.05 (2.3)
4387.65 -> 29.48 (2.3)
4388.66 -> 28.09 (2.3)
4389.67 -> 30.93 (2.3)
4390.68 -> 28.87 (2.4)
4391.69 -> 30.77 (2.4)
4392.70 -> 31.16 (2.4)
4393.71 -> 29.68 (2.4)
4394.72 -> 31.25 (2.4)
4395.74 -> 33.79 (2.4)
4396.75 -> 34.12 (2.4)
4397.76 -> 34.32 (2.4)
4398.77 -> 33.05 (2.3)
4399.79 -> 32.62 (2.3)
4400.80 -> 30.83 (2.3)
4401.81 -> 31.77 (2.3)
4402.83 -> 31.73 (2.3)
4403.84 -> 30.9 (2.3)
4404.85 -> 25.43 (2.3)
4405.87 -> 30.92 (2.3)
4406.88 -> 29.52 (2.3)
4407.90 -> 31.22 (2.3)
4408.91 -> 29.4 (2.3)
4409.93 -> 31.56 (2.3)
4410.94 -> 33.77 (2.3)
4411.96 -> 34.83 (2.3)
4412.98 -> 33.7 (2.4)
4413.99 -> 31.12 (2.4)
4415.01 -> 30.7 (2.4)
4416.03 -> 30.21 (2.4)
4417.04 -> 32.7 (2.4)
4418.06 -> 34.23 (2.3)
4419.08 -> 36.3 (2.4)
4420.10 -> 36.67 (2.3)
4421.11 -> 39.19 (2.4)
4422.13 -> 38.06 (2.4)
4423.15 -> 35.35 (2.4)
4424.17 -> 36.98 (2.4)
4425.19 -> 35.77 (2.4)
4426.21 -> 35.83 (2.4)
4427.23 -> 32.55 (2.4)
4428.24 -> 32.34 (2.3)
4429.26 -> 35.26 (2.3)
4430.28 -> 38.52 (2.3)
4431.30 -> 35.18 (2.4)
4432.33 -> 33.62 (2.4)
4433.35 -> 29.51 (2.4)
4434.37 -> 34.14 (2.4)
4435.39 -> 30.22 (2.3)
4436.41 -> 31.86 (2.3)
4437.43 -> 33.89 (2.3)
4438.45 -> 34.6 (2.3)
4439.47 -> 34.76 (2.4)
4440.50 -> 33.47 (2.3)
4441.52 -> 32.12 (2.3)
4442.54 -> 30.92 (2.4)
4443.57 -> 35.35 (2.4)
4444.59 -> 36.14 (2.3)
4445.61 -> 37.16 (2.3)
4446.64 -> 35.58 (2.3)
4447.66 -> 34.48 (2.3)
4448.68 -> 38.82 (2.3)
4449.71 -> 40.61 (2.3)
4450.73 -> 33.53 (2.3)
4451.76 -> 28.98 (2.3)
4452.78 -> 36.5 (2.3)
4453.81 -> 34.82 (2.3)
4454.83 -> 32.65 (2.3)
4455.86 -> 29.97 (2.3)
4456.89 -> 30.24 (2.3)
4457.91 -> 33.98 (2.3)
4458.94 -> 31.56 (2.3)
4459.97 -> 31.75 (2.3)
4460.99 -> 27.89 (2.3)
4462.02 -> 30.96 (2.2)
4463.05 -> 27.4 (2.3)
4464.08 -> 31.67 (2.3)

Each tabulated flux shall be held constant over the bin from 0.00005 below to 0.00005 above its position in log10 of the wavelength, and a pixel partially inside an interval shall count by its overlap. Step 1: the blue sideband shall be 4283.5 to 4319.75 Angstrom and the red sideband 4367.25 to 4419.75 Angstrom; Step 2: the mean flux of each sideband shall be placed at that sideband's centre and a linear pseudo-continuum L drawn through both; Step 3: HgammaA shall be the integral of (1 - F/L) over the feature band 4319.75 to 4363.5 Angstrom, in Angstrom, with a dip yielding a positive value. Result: -2.7 Angstrom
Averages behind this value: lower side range 26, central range 29.9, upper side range 31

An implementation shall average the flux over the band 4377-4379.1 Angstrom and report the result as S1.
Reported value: 32.7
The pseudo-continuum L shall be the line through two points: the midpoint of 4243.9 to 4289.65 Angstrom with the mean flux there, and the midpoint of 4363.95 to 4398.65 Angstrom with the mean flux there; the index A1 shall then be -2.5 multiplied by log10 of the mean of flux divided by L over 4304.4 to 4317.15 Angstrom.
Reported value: 0.213 mag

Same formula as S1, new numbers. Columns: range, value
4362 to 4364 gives 35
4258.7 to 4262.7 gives 26.7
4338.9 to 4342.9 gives 26.4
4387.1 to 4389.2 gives 28.8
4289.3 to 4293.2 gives 27.3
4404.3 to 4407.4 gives 28.6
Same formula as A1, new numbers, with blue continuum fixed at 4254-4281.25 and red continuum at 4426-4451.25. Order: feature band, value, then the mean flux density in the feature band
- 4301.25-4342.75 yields 0.14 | 27.4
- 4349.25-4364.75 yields 0.01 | 31.7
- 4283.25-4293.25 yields 0.09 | 27.6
